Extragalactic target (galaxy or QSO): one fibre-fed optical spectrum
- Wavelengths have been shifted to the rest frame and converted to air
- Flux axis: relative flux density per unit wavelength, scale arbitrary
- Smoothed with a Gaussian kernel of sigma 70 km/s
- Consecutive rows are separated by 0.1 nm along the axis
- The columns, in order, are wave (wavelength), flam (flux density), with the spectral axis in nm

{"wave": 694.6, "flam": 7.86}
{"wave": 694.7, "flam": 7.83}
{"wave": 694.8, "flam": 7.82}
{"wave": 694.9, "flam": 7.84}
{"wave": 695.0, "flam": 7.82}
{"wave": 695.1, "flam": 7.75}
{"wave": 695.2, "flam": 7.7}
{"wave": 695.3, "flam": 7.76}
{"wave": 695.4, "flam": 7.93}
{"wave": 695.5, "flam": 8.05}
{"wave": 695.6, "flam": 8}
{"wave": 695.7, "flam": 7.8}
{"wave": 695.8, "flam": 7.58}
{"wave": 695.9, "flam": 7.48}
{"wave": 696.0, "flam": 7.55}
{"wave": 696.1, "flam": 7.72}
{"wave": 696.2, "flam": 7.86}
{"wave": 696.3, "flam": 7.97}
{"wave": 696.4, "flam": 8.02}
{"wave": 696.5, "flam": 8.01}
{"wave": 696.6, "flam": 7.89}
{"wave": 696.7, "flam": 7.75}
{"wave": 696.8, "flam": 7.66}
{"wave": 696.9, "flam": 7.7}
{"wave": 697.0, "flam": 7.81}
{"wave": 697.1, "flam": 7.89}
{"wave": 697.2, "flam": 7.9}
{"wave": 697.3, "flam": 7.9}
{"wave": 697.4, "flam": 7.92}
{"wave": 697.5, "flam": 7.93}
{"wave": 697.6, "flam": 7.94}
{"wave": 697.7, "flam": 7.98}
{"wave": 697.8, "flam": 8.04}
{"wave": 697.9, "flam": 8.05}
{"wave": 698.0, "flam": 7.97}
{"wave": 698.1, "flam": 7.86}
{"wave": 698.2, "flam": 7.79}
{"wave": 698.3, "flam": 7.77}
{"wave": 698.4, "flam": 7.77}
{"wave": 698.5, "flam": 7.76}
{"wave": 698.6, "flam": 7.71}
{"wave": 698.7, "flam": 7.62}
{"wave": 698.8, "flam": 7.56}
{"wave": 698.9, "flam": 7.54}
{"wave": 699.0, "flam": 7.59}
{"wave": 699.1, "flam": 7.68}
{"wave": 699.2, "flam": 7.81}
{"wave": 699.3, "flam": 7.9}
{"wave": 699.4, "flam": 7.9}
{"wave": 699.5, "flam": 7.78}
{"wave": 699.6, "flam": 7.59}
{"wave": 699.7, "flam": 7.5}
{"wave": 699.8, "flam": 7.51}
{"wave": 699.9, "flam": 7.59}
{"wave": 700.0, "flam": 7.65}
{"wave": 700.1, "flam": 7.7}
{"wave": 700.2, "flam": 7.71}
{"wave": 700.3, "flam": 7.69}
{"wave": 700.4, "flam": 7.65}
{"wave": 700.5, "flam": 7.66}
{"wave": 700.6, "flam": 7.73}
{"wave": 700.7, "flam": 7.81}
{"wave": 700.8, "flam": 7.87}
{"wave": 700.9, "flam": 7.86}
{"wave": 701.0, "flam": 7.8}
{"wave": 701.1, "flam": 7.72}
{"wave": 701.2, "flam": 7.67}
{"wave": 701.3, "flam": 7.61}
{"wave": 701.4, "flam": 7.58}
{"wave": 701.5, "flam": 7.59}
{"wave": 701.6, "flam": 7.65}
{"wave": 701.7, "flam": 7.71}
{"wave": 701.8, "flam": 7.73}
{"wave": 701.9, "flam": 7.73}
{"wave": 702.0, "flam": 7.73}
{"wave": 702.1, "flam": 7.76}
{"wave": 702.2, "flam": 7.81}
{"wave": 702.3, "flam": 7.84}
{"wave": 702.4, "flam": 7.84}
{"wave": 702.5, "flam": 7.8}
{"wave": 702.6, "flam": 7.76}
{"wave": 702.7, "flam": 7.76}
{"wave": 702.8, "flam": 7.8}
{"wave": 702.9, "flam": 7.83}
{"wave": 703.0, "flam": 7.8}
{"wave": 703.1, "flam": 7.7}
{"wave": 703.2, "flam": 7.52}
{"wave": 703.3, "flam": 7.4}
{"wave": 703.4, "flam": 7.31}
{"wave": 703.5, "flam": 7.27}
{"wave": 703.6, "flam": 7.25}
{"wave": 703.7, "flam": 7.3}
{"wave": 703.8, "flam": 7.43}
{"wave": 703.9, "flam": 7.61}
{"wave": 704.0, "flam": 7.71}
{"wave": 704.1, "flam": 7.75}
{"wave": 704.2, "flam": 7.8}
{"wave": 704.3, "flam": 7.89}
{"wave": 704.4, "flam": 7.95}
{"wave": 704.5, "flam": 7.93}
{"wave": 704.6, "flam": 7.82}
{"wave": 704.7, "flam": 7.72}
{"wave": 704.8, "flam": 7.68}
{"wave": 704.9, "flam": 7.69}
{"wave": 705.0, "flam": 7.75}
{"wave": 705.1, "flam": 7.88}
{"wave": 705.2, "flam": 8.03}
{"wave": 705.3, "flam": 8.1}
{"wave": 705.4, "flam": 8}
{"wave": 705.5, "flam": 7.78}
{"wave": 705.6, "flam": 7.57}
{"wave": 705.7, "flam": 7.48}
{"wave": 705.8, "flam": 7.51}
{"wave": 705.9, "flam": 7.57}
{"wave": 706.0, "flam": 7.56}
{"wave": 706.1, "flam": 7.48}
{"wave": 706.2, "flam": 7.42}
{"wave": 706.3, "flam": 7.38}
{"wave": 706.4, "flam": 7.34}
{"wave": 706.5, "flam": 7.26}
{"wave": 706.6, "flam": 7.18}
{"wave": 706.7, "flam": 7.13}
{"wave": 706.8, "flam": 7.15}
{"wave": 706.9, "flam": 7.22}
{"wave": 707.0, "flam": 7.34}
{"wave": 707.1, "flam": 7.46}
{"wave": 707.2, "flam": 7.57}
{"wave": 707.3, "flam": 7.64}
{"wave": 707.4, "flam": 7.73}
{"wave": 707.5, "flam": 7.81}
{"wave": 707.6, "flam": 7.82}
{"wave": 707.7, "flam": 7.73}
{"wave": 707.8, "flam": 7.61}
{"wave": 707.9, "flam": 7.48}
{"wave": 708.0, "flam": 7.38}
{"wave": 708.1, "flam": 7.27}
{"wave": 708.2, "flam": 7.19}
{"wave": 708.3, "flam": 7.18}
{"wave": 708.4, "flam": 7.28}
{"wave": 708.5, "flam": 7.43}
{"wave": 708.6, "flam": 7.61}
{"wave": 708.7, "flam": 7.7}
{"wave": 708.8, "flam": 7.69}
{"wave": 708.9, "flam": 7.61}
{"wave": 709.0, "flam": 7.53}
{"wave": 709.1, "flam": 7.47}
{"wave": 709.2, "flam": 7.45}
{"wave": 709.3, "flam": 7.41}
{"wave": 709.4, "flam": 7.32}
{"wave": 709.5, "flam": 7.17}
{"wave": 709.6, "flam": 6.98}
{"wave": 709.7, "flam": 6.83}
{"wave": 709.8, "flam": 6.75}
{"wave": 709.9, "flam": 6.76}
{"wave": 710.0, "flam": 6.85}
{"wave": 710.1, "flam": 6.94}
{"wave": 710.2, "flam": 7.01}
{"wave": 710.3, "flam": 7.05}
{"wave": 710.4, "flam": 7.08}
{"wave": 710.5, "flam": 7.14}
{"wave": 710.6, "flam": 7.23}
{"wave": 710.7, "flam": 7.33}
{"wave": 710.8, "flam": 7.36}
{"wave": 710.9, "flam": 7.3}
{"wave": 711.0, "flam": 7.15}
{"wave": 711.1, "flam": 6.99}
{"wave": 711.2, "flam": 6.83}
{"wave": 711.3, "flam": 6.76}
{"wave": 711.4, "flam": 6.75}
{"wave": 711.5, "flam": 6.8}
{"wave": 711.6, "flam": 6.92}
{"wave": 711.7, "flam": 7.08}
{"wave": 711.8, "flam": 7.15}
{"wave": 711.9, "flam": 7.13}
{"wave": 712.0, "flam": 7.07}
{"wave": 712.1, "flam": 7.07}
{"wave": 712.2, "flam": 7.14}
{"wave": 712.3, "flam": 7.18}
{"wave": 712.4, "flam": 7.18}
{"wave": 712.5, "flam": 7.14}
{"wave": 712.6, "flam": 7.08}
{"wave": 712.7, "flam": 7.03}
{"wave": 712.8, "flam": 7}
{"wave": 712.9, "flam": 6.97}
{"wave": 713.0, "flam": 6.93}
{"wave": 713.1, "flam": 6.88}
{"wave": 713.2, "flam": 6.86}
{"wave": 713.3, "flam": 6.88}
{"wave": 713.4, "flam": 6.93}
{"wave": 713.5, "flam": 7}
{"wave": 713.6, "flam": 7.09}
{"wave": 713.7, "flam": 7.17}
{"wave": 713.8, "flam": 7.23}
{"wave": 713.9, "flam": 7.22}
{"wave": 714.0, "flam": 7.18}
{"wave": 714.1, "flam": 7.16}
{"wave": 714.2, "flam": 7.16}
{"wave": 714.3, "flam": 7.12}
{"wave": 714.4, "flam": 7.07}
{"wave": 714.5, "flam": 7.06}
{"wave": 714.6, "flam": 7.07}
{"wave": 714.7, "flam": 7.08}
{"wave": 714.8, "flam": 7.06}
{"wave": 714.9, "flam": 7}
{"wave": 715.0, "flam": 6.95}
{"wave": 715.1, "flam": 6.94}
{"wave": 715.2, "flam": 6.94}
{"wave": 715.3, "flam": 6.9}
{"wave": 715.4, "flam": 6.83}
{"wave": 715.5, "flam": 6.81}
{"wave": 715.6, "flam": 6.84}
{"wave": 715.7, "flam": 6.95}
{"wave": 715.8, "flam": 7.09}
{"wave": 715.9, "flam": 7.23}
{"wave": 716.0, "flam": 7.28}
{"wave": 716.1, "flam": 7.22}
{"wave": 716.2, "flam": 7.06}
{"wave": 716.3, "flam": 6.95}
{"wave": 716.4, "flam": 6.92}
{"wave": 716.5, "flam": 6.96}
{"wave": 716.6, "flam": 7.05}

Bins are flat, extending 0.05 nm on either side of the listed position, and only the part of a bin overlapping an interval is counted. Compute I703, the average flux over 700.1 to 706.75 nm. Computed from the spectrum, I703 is 7.66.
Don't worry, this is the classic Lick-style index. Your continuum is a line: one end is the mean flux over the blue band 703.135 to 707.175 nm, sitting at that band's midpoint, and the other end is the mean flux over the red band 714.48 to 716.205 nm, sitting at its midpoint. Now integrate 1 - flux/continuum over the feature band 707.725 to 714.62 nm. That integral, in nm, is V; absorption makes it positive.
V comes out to 0.09 nm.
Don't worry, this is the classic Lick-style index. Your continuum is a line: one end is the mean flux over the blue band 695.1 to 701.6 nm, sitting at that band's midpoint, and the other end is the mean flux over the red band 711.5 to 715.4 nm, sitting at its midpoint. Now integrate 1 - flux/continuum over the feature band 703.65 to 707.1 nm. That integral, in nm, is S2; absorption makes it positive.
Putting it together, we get -0.08 nm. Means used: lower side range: 7.77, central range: 7.6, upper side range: 7.05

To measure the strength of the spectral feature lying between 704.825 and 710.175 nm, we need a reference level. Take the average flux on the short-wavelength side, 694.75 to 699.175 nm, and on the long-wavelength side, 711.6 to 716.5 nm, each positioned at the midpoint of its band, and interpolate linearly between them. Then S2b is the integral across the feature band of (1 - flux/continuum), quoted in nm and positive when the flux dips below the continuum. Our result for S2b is -0.07 nm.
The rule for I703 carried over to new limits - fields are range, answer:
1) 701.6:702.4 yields 7.76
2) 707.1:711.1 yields 7.33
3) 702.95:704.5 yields 7.59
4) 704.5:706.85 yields 7.59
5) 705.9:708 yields 7.47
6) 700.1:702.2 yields 7.71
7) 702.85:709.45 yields 7.56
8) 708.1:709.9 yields 7.31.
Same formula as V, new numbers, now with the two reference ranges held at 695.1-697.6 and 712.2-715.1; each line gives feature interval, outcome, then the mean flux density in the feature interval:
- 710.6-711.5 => 0.02 nm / 7.05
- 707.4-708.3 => -0.03 nm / 7.53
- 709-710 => 0.02 nm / 7.13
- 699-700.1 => 0.00 nm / 7.69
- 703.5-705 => -0.04 nm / 7.67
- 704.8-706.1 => -0.05 nm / 7.73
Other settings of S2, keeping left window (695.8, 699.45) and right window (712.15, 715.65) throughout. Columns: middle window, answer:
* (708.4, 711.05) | 0.00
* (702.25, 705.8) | -0.10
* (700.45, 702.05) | -0.02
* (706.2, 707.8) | -0.02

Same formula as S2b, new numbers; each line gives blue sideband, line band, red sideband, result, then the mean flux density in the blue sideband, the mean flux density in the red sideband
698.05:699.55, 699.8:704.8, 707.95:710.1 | -0.074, 7.74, 7.27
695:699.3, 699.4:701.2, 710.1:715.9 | -0.010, 7.81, 7.04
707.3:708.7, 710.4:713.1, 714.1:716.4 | 0.074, 7.51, 7.03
